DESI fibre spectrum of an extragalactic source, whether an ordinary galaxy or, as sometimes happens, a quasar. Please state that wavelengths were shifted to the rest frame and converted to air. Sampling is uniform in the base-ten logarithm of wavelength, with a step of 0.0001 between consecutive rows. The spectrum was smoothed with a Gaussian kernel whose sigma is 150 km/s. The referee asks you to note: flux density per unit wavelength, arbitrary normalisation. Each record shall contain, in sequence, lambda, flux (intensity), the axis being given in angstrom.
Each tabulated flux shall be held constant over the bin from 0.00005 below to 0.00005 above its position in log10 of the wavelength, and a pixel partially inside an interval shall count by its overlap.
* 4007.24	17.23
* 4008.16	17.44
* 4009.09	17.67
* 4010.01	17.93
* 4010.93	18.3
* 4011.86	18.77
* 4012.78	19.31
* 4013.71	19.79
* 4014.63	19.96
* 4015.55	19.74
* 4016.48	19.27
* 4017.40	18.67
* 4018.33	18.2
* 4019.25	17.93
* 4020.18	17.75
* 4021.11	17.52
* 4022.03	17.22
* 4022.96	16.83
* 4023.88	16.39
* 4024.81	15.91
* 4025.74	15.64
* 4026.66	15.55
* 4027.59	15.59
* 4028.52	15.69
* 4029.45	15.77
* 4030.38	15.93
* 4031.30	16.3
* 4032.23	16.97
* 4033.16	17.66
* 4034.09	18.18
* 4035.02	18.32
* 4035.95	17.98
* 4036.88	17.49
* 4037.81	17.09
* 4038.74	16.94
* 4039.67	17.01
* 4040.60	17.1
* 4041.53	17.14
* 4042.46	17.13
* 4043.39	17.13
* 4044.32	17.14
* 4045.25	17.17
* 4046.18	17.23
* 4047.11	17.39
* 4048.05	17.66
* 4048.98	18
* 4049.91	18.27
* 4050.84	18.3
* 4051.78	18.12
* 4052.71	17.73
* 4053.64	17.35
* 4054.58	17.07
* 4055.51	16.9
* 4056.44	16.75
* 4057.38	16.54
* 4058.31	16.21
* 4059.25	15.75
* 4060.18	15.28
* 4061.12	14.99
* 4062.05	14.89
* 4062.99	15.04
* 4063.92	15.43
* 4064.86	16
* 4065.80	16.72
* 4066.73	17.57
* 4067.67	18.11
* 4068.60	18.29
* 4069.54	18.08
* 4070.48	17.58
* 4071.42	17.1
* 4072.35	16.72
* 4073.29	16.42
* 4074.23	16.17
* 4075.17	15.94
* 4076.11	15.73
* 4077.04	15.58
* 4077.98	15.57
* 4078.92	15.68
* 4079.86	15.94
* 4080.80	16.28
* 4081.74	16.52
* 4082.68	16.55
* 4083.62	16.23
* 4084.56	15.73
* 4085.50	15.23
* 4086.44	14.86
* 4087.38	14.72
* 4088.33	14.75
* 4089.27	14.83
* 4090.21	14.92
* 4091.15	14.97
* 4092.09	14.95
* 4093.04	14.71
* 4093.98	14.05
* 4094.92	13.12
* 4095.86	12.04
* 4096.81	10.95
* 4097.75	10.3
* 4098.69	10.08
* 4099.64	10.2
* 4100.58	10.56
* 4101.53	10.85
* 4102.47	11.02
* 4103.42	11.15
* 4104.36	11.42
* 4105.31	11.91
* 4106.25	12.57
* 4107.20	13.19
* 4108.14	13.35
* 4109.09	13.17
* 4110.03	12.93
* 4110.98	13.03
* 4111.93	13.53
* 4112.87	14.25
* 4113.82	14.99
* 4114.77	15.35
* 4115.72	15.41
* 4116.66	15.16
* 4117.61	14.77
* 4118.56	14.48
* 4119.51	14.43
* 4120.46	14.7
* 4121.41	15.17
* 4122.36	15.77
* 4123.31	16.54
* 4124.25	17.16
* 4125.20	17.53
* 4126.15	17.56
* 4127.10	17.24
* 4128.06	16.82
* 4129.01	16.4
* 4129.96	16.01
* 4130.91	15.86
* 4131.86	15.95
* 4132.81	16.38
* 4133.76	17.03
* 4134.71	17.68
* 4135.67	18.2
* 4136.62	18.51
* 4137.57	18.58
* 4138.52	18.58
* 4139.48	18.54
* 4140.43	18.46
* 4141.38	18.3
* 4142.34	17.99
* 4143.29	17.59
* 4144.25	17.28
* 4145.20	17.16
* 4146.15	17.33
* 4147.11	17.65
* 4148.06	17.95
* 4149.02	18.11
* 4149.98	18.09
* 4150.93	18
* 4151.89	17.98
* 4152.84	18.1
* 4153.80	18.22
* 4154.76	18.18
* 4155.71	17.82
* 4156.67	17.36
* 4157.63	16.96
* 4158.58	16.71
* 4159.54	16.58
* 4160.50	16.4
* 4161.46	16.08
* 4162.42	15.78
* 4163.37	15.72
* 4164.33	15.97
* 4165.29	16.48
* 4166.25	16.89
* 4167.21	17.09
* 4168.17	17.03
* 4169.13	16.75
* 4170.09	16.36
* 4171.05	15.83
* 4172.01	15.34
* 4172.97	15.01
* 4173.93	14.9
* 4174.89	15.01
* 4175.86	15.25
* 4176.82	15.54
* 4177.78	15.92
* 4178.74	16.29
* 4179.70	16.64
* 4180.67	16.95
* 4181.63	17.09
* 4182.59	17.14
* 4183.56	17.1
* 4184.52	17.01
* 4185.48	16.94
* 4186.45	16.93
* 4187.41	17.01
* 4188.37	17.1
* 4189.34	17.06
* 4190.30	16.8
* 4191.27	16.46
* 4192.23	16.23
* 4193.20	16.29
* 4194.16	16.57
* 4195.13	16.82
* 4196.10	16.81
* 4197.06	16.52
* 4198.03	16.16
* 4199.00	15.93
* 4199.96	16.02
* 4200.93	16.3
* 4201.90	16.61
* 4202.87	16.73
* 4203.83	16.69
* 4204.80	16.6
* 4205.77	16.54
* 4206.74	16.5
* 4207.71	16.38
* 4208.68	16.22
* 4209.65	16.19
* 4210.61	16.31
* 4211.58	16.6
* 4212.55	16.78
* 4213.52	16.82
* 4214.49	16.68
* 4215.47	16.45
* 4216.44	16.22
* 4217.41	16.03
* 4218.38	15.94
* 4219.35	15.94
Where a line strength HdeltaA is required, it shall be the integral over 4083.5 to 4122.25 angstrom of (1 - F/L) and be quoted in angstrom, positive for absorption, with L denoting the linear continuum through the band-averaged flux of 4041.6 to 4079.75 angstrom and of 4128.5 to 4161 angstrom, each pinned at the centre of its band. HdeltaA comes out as 8.22 angstrom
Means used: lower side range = 16.8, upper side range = 17.5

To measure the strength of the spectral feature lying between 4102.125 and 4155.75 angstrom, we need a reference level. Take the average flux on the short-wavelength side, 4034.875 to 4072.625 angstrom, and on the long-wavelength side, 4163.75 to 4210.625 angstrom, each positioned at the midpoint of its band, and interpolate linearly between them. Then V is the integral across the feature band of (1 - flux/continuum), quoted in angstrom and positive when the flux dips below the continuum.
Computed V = 1.9 angstrom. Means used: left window 17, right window 16.4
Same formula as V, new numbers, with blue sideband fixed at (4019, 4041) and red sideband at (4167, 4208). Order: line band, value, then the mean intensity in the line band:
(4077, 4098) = 2.5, 14.7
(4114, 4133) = 0.8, 15.9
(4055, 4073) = 0.2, 16.5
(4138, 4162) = -1.6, 17.6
